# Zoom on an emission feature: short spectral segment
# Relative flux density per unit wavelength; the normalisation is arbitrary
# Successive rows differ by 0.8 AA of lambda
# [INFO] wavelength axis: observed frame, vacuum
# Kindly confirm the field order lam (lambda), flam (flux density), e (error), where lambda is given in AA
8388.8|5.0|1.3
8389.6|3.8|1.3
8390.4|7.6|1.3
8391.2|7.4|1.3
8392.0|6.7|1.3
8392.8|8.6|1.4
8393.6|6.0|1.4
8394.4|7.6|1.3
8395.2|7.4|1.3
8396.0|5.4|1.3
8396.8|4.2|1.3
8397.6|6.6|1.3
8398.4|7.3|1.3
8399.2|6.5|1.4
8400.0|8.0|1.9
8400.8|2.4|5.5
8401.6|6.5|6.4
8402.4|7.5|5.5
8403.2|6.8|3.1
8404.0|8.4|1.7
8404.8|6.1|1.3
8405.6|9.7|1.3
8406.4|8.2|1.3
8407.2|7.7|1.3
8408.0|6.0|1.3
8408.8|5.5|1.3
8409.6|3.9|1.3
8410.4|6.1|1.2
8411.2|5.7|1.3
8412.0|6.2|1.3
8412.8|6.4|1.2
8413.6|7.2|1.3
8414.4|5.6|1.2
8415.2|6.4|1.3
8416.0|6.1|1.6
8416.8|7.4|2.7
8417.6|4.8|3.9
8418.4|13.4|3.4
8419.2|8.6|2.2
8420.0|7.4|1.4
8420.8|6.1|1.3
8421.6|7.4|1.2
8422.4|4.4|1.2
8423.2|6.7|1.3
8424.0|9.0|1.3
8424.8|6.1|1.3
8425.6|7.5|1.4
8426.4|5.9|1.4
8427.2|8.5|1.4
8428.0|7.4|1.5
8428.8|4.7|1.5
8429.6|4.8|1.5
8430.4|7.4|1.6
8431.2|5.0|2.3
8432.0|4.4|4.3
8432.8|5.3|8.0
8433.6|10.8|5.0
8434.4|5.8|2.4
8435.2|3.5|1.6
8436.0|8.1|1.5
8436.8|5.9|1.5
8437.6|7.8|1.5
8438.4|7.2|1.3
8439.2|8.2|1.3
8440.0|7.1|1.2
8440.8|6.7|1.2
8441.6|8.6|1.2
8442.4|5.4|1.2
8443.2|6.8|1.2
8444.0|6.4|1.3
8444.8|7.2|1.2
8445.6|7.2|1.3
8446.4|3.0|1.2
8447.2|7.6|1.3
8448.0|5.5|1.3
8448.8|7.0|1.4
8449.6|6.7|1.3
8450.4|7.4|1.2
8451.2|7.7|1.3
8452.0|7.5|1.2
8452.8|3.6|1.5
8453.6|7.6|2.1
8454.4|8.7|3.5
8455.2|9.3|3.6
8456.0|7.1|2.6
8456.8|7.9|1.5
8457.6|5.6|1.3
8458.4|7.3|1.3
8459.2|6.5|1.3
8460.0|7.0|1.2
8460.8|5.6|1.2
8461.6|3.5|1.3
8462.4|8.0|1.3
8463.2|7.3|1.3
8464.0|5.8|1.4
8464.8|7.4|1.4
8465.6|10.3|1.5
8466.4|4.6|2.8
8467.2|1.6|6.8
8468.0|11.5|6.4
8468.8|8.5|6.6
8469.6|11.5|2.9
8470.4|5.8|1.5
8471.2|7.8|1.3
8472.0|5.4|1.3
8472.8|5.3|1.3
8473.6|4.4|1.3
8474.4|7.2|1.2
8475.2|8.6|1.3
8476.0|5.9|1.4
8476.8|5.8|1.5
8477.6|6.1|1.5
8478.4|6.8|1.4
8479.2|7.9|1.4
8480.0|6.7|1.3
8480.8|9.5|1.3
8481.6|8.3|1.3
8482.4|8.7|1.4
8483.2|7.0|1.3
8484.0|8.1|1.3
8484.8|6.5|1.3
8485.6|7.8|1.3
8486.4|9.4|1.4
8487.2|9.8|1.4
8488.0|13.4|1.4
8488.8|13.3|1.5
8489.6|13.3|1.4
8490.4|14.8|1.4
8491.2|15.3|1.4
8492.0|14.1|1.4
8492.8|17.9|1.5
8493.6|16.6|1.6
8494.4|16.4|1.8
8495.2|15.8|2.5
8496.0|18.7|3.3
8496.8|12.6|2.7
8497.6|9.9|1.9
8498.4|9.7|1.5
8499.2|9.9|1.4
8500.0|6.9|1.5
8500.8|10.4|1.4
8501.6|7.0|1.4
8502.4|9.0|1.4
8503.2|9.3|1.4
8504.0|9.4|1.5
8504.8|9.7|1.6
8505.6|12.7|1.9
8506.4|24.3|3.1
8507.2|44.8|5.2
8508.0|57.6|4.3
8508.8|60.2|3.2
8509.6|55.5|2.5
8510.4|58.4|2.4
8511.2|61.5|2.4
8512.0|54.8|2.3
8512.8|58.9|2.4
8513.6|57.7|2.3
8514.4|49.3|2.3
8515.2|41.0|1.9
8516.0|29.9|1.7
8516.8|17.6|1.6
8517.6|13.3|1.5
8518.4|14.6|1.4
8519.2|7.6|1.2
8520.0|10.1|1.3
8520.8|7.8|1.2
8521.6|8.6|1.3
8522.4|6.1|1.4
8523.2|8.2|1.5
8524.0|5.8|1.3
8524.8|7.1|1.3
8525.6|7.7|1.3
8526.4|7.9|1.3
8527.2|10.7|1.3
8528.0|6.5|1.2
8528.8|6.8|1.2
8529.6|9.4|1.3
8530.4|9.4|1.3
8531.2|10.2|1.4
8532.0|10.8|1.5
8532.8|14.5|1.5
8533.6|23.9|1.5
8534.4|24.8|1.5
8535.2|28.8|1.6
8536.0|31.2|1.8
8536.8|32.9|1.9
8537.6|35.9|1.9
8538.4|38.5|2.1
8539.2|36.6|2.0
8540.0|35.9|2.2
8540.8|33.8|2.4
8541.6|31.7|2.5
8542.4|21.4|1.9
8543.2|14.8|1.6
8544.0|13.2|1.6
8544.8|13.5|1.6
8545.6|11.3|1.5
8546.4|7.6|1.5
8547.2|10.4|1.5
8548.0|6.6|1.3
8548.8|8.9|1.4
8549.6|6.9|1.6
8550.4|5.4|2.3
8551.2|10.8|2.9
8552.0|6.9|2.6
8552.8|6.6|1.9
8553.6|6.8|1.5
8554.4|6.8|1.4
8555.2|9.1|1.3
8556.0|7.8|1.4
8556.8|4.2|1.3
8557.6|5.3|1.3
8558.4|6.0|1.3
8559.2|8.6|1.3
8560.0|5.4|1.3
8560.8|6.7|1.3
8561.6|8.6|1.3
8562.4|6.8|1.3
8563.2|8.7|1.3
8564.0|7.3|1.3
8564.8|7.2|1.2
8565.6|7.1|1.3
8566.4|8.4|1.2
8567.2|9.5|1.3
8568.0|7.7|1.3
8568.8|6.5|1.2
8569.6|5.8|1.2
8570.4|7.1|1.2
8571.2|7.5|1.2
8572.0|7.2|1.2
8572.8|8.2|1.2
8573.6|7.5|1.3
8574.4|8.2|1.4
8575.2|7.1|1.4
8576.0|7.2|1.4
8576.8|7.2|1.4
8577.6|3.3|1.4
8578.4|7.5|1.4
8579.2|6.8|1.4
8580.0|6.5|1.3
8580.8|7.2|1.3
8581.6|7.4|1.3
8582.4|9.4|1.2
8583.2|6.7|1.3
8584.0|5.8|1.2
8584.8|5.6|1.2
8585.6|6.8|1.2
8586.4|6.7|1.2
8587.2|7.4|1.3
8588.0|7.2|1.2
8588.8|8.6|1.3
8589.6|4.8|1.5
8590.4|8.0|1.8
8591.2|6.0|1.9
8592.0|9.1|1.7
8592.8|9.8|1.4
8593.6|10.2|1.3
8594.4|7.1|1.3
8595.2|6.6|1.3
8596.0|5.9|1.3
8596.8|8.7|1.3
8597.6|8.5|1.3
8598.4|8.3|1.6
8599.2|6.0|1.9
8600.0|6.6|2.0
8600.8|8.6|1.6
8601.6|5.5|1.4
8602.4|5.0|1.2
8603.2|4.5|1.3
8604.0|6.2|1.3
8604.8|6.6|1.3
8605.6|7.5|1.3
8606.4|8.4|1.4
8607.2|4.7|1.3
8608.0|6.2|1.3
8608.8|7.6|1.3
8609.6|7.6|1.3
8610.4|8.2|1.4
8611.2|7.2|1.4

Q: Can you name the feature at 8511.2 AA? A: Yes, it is Halpha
